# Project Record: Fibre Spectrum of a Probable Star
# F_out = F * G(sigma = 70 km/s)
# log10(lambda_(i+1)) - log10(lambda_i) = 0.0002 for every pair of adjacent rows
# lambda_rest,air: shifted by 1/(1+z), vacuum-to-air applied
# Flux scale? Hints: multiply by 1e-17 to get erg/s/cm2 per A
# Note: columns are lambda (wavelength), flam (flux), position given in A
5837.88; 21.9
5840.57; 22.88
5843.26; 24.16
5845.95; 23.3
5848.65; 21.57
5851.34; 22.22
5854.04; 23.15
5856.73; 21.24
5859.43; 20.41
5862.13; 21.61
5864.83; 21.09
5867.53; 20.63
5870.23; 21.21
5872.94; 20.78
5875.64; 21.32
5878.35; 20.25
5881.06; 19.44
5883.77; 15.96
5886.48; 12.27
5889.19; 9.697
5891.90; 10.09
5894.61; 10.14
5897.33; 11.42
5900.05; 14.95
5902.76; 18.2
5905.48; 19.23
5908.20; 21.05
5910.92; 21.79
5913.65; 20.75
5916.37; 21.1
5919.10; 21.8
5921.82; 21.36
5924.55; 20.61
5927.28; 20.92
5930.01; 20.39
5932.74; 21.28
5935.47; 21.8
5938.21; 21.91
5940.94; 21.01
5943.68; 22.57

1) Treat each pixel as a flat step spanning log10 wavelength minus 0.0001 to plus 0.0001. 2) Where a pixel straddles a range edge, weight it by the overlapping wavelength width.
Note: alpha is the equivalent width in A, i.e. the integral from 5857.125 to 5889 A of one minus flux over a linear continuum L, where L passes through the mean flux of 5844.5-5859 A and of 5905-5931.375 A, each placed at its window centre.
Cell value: 3.8 A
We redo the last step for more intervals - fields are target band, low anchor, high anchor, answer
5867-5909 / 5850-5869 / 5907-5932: 9.4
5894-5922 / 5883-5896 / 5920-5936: -3.9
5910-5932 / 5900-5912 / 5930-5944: -0.7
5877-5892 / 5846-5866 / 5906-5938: 4.5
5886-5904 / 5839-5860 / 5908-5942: 7.7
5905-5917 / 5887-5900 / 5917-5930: -2.9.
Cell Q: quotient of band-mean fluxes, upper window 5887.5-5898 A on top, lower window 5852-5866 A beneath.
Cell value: 0.5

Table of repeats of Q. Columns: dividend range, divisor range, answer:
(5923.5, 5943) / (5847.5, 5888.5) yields 1.06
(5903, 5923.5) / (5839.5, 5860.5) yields 0.93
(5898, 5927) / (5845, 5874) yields 0.92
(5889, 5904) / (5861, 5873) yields 0.60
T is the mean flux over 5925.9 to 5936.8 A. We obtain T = 21.1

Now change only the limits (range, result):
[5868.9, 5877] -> 21.1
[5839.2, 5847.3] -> 23.4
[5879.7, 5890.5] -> 14.4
